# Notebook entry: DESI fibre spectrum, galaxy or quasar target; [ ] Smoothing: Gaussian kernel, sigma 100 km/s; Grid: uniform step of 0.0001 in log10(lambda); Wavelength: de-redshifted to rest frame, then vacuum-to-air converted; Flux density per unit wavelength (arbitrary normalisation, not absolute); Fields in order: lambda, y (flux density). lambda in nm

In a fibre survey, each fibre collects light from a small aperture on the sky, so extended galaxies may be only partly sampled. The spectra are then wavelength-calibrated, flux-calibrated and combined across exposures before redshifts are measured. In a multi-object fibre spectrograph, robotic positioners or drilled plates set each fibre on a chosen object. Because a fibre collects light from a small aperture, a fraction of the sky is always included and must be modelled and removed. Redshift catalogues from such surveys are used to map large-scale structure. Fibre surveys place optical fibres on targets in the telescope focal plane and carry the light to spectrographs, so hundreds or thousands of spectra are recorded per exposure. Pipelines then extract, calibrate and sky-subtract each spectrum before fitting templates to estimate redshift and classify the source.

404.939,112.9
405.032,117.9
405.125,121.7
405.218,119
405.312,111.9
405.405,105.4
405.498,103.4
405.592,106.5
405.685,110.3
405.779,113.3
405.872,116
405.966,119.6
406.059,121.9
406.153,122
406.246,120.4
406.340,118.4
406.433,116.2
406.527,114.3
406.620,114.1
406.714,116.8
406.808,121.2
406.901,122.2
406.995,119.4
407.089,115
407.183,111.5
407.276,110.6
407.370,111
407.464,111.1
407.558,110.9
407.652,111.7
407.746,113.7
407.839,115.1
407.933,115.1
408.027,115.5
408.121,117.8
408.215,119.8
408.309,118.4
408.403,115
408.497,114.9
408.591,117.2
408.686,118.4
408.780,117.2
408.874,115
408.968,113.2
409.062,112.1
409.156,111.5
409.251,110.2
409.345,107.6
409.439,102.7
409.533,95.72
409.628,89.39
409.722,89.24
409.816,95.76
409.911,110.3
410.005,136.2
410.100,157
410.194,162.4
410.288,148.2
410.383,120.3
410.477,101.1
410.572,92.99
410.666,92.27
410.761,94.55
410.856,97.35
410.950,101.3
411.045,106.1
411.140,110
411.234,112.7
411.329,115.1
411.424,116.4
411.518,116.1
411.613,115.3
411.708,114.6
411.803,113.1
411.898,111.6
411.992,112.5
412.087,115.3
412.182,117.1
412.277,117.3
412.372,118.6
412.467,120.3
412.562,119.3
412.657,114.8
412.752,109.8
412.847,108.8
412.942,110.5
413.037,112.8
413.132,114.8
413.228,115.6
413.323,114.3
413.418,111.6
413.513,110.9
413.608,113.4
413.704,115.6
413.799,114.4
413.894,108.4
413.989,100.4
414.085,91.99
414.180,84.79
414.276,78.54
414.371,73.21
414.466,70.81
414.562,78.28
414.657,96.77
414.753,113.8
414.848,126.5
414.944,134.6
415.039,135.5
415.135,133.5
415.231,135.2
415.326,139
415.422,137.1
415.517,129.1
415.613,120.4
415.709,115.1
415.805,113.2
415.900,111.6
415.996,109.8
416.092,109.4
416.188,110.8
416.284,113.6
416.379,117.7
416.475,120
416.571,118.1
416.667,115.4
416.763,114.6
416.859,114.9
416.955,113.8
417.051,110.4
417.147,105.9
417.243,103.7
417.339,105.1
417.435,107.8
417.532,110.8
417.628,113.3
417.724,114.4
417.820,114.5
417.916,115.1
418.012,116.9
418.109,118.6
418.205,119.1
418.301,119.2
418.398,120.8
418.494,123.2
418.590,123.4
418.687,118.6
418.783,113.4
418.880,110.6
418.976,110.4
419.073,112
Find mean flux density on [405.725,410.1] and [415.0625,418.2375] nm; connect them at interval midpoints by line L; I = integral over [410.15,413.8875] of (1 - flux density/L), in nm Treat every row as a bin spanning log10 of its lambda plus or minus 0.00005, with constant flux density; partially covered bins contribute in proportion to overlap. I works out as 0.06 nm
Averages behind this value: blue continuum 114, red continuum 117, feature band 113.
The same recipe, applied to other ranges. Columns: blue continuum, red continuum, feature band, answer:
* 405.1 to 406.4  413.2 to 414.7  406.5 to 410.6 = -0.22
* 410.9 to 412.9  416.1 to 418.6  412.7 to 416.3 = 0.09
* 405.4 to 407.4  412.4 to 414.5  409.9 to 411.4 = -0.09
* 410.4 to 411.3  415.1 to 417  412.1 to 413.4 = -0.08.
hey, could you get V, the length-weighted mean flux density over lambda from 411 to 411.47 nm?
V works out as 112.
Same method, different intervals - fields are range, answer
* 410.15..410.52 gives 133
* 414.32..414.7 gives 79.7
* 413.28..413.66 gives 113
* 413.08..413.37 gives 115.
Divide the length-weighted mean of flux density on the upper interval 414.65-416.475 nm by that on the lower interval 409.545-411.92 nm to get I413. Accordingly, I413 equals 1.1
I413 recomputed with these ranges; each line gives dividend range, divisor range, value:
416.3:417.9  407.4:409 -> 0.98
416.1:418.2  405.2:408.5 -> 0.98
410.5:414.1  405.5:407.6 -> 0.96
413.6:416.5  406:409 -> 0.96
